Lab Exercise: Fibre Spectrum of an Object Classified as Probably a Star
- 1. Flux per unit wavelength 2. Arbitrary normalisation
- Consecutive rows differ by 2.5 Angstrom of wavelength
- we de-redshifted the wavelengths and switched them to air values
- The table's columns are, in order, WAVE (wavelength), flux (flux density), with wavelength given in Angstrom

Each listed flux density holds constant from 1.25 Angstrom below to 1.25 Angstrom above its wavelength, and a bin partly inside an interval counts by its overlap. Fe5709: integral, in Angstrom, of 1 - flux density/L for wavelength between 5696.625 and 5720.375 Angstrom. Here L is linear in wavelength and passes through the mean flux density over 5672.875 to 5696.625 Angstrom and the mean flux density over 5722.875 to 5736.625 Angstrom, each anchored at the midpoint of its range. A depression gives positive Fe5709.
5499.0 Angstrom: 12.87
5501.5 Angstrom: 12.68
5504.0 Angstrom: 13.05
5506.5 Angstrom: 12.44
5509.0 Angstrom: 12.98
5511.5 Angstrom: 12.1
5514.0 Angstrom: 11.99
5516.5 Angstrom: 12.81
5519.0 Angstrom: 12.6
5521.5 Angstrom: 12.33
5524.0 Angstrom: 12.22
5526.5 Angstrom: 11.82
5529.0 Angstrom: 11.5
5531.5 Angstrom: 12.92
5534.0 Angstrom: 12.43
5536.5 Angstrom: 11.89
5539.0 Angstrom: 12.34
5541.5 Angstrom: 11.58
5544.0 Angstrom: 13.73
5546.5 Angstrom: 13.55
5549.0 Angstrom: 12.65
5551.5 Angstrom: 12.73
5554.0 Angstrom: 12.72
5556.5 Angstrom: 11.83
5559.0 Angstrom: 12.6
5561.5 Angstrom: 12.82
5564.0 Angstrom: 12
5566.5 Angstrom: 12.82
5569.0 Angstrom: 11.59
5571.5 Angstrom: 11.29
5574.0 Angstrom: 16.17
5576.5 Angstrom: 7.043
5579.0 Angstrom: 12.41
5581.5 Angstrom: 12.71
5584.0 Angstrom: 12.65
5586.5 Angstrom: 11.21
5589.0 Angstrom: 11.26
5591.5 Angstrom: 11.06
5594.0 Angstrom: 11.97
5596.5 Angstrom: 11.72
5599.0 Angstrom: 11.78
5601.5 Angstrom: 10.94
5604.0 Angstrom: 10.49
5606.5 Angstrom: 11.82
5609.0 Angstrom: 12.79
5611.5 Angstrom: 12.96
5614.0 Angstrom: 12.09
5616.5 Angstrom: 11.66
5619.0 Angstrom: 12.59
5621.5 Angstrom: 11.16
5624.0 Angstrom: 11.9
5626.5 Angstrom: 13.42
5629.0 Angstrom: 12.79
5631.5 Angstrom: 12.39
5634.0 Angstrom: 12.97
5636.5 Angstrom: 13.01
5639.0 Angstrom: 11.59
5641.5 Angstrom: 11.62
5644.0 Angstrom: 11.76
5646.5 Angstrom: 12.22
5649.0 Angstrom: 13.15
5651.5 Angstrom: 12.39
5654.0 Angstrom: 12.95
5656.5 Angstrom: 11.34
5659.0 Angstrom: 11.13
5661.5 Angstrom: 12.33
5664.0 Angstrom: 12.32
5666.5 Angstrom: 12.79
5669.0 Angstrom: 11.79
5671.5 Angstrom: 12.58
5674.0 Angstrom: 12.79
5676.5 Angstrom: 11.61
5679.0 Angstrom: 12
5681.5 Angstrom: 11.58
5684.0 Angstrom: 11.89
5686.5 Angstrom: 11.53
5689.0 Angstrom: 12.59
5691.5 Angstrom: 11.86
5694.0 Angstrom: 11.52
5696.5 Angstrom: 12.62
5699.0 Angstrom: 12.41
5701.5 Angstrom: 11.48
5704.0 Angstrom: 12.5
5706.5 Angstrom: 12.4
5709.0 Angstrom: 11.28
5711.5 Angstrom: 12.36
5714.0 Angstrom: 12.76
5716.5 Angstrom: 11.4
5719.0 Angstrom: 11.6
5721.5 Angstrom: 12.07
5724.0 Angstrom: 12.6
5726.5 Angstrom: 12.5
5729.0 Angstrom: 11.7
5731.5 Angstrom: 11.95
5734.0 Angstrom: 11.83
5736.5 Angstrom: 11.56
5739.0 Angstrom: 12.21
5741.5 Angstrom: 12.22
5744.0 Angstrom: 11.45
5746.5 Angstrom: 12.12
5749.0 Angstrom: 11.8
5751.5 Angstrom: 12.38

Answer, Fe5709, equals -0.1 Angstrom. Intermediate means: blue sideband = 12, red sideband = 12.1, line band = 12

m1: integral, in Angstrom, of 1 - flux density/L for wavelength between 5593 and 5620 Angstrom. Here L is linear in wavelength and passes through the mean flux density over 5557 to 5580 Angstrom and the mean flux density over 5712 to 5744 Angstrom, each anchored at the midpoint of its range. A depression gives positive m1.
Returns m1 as 0.39 Angstrom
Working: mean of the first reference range 12.1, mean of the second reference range 12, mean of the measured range 11.9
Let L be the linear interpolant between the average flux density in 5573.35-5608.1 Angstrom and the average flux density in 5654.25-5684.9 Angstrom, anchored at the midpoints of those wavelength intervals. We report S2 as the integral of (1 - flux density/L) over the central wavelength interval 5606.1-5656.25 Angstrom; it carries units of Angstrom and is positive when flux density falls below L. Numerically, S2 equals -2.2 Angstrom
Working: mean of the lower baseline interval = 11.6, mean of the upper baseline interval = 12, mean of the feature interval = 12.4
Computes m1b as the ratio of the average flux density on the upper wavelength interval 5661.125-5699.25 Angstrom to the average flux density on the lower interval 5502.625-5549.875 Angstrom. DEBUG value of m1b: 1.0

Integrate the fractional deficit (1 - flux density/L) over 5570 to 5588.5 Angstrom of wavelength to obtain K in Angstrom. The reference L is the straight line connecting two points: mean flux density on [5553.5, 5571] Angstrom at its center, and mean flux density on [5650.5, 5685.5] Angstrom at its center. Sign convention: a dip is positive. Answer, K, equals 0.54 Angstrom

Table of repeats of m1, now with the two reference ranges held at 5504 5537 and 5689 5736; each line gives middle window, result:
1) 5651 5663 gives 0.13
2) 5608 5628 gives -0.20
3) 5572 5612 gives 1.50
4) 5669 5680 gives -0.08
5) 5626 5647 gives -0.38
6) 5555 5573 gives 0.12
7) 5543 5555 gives -0.75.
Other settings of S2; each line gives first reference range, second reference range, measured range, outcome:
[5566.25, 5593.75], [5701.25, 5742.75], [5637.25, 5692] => -0.69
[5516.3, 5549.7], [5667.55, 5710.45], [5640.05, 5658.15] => -0.06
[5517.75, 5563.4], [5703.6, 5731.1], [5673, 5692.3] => 0.30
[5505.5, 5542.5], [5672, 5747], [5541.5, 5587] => -0.55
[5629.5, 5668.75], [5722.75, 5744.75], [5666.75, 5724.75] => 0.31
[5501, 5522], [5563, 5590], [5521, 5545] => 0.17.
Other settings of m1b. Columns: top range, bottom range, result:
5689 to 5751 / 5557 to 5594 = 1.00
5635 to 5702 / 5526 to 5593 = 0.99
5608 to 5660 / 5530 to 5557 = 0.98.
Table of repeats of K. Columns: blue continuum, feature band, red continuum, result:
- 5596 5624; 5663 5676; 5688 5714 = -0.4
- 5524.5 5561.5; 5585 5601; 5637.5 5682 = 1.1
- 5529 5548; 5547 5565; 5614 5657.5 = 0.0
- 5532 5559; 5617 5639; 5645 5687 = -0.3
